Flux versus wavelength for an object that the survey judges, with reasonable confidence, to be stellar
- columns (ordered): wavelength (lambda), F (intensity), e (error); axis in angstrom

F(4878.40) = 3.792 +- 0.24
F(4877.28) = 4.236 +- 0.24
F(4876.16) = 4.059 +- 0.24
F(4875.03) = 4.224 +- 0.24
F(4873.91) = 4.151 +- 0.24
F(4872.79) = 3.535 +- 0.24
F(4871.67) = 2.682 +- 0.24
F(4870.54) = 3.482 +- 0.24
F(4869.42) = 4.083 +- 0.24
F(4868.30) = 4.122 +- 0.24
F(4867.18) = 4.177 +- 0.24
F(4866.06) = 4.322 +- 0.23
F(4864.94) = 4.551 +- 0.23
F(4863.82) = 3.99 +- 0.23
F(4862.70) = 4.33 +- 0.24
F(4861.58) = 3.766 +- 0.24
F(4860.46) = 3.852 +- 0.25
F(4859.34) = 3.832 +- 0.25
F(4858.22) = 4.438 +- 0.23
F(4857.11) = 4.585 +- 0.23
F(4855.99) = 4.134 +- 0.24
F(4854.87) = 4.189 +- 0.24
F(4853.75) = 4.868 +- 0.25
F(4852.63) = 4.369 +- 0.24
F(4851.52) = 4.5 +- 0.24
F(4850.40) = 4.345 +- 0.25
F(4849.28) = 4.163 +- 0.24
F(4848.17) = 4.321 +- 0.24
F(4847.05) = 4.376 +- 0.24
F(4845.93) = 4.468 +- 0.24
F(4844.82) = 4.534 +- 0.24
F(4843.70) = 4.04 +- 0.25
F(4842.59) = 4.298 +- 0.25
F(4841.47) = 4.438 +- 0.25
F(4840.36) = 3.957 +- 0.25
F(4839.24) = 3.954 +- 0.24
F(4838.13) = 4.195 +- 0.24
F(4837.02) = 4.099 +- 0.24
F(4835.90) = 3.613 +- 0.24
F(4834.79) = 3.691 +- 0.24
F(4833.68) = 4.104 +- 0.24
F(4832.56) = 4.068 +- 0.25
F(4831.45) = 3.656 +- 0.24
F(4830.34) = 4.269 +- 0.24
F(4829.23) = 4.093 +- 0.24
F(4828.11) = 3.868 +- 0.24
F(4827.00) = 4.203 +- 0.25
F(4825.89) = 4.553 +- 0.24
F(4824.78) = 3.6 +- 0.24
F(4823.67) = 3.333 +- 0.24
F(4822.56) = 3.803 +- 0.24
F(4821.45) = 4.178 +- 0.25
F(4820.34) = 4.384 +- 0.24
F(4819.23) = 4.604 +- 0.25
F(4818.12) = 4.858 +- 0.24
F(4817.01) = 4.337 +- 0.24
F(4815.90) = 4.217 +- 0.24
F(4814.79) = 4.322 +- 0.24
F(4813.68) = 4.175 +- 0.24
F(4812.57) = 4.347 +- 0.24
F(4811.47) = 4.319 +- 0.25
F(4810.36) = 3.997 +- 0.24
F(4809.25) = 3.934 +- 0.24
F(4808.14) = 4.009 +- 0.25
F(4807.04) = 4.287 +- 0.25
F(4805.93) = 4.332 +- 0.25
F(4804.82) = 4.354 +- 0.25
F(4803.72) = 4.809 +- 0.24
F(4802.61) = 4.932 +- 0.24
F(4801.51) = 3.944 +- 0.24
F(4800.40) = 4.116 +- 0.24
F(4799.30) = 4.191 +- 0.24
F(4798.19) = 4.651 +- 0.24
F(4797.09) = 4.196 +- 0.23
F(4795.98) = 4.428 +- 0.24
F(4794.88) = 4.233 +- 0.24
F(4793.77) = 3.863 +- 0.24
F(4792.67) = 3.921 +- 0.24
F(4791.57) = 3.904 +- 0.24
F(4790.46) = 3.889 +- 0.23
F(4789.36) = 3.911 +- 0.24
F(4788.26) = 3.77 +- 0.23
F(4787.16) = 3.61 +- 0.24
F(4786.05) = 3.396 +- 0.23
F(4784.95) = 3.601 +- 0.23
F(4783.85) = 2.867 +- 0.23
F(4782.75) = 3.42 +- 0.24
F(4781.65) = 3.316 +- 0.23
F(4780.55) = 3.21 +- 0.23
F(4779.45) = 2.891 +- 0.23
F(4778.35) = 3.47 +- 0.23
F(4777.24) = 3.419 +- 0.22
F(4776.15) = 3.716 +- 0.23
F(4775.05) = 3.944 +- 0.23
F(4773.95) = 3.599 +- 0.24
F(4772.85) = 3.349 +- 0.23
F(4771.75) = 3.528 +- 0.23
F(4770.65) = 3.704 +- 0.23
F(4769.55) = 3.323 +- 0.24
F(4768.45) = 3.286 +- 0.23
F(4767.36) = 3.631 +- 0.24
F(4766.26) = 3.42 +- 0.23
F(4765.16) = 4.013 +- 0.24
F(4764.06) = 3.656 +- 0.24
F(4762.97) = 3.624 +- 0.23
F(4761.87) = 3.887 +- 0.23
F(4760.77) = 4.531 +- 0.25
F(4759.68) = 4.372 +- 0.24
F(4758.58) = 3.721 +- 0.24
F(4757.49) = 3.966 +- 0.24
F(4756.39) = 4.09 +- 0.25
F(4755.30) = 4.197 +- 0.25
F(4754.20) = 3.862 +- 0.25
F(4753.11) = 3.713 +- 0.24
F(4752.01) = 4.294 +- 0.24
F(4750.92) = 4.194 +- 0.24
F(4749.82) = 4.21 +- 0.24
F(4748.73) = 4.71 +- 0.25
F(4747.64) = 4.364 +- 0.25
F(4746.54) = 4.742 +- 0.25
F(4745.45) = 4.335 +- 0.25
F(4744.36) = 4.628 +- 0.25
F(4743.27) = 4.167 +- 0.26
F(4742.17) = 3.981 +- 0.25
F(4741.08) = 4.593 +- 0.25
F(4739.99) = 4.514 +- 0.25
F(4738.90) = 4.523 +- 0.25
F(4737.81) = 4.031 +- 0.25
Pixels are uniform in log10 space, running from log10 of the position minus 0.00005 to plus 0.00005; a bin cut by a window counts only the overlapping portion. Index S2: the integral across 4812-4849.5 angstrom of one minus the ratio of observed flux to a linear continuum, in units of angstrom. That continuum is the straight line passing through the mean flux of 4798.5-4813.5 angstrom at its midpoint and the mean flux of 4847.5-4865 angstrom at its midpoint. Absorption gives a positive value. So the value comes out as 1.03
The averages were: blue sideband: 4.28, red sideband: 4.26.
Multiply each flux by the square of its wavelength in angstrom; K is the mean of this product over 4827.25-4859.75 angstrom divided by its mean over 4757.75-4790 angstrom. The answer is 1.20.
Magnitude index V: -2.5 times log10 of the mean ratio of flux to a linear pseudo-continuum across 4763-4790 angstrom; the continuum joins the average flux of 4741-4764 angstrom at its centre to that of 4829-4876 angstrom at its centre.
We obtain 0.19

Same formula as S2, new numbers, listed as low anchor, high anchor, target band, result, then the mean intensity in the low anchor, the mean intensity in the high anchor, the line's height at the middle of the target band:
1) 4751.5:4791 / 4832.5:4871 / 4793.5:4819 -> -2.71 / 3.67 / 4.18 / 3.89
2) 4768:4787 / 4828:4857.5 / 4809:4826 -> -1.26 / 3.42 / 4.19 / 3.89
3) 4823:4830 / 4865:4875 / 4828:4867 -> -2.68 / 3.95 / 3.88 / 3.91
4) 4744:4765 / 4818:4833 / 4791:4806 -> -0.60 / 4.16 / 4.08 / 4.11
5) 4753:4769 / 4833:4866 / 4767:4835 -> 1.50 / 3.87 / 4.21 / 4.02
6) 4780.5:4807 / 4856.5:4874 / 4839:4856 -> -1.43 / 3.97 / 3.99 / 3.99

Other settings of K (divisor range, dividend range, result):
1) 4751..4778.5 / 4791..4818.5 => 1.15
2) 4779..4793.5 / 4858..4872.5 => 1.16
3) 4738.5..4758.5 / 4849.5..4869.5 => 1.04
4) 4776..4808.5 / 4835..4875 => 1.09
